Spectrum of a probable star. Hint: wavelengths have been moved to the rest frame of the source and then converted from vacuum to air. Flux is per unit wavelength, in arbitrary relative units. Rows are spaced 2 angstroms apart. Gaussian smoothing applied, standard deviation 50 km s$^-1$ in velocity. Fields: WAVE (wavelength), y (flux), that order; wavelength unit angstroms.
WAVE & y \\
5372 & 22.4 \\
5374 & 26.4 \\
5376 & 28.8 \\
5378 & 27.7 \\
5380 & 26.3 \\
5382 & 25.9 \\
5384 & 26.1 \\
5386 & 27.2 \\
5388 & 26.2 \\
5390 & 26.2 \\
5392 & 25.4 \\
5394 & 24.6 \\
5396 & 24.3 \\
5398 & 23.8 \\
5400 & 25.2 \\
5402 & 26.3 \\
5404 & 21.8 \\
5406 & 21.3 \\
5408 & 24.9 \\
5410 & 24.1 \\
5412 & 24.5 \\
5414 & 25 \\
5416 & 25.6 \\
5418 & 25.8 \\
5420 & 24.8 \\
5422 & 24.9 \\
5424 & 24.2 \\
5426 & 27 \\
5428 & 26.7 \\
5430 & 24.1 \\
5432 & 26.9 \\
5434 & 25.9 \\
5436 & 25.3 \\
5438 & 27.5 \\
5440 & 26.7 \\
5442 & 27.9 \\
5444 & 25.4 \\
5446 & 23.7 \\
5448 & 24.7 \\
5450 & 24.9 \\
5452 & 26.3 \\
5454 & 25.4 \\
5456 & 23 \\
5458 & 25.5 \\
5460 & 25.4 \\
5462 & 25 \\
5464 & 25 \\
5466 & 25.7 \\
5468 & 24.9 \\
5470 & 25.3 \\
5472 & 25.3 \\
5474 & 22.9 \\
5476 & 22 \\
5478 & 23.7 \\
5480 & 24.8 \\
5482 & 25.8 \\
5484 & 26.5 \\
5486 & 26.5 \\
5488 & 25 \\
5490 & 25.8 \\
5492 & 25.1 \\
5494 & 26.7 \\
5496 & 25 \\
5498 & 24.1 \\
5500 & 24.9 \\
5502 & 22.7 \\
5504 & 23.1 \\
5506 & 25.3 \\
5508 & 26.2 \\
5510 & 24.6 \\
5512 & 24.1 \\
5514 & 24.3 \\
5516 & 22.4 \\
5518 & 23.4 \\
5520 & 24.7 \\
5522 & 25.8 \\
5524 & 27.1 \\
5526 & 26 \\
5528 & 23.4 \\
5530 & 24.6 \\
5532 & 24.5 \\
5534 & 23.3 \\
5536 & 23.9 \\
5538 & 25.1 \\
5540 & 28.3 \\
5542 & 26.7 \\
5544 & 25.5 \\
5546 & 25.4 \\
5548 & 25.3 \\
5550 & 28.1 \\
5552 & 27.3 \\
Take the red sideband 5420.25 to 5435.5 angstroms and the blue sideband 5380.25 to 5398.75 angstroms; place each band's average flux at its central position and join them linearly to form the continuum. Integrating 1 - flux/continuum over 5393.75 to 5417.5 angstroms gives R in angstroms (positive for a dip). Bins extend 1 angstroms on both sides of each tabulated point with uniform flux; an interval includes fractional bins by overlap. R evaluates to 1.2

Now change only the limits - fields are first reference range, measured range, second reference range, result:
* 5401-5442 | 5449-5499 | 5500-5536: -0.45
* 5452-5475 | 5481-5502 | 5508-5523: -0.69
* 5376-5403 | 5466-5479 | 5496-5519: 0.27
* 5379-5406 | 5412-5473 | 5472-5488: -1.36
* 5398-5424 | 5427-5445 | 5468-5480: -1.46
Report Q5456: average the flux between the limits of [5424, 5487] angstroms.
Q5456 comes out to 25.3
